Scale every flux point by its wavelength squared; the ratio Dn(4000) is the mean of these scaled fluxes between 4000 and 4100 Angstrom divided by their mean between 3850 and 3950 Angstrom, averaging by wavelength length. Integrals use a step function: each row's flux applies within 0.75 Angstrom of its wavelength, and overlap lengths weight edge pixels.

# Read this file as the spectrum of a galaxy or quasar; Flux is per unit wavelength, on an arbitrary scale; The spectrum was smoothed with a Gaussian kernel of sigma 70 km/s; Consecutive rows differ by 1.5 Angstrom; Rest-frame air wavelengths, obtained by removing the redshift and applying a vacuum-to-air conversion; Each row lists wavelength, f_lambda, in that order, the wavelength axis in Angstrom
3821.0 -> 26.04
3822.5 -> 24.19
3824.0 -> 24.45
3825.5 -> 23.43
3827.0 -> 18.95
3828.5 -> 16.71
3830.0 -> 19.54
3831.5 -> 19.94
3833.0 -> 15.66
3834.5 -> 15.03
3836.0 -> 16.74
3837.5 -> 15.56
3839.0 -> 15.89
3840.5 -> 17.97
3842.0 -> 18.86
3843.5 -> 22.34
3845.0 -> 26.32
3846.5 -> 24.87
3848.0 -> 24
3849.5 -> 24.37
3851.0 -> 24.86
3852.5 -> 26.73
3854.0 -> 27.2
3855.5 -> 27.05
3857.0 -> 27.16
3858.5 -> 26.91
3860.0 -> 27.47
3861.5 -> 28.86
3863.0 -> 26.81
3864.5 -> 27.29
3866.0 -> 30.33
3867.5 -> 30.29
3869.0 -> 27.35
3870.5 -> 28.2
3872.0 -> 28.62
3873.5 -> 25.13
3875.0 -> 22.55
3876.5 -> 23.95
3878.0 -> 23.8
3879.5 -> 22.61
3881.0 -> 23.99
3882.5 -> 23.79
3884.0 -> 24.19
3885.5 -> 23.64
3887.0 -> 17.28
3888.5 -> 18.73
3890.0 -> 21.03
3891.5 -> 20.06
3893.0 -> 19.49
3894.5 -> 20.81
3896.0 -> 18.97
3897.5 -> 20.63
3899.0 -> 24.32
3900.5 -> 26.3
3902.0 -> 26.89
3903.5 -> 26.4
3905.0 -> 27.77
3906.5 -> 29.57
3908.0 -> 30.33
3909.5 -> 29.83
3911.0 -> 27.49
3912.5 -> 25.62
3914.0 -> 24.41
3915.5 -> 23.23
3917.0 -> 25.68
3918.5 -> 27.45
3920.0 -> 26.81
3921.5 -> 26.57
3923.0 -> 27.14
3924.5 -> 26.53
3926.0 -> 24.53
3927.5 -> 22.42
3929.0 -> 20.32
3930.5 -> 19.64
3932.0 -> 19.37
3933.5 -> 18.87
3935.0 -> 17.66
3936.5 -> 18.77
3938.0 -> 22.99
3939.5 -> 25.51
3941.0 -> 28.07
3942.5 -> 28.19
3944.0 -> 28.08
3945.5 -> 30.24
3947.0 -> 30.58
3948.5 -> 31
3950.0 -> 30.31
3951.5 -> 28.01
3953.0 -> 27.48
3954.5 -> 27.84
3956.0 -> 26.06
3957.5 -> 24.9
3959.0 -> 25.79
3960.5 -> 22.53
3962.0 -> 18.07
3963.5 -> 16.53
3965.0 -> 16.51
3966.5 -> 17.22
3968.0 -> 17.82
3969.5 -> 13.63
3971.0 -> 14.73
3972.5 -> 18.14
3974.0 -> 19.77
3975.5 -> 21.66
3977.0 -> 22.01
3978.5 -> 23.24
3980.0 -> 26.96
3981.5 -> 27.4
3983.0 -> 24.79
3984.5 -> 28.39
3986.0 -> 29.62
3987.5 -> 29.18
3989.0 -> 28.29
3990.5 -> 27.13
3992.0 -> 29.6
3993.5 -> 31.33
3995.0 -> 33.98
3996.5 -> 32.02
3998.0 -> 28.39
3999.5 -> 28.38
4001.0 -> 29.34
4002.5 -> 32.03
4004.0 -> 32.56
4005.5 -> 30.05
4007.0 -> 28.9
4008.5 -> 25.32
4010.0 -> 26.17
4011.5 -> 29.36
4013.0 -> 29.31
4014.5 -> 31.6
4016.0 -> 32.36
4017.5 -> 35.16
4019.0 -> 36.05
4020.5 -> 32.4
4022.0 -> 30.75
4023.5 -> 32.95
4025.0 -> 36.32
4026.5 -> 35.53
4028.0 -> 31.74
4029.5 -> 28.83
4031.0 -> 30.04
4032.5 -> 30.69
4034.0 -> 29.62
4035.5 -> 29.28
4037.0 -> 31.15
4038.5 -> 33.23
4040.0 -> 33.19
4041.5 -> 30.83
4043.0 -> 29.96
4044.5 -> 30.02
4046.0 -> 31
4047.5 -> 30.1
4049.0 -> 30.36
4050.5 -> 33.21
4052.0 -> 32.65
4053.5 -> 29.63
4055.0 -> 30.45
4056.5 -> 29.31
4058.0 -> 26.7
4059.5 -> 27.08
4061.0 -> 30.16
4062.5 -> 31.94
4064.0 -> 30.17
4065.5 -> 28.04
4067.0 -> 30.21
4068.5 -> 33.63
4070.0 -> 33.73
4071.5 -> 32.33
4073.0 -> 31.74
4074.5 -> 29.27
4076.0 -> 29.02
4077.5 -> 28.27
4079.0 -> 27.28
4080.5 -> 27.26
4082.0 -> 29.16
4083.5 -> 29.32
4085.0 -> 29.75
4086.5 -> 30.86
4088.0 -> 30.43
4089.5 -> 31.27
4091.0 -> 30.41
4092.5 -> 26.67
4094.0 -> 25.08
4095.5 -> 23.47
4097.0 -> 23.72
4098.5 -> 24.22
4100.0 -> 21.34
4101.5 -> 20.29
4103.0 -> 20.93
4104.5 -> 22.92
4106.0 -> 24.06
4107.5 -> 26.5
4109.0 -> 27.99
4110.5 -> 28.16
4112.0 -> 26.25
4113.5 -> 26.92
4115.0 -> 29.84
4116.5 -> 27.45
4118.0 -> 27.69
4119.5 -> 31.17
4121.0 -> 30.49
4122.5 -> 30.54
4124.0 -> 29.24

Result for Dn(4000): 1.29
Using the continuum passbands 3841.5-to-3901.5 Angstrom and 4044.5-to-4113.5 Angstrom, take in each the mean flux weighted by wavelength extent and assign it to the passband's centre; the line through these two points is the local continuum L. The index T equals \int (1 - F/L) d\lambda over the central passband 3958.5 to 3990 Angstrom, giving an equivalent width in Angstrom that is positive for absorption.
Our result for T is 5.2 Angstrom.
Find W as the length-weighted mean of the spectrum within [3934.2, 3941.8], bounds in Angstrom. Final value 22.6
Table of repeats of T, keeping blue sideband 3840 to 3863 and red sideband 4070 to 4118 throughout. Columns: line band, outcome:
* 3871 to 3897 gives 3.2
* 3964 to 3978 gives 4.4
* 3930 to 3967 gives 2.7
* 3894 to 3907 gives 0.5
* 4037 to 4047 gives -1.7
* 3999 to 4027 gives -5.0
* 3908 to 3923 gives -0.5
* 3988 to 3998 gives -1.4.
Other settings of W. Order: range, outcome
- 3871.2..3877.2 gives 25.1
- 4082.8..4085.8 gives 29.6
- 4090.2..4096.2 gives 26.5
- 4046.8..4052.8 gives 31.6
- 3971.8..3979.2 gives 21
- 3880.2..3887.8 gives 22.6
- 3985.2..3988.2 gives 29.4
